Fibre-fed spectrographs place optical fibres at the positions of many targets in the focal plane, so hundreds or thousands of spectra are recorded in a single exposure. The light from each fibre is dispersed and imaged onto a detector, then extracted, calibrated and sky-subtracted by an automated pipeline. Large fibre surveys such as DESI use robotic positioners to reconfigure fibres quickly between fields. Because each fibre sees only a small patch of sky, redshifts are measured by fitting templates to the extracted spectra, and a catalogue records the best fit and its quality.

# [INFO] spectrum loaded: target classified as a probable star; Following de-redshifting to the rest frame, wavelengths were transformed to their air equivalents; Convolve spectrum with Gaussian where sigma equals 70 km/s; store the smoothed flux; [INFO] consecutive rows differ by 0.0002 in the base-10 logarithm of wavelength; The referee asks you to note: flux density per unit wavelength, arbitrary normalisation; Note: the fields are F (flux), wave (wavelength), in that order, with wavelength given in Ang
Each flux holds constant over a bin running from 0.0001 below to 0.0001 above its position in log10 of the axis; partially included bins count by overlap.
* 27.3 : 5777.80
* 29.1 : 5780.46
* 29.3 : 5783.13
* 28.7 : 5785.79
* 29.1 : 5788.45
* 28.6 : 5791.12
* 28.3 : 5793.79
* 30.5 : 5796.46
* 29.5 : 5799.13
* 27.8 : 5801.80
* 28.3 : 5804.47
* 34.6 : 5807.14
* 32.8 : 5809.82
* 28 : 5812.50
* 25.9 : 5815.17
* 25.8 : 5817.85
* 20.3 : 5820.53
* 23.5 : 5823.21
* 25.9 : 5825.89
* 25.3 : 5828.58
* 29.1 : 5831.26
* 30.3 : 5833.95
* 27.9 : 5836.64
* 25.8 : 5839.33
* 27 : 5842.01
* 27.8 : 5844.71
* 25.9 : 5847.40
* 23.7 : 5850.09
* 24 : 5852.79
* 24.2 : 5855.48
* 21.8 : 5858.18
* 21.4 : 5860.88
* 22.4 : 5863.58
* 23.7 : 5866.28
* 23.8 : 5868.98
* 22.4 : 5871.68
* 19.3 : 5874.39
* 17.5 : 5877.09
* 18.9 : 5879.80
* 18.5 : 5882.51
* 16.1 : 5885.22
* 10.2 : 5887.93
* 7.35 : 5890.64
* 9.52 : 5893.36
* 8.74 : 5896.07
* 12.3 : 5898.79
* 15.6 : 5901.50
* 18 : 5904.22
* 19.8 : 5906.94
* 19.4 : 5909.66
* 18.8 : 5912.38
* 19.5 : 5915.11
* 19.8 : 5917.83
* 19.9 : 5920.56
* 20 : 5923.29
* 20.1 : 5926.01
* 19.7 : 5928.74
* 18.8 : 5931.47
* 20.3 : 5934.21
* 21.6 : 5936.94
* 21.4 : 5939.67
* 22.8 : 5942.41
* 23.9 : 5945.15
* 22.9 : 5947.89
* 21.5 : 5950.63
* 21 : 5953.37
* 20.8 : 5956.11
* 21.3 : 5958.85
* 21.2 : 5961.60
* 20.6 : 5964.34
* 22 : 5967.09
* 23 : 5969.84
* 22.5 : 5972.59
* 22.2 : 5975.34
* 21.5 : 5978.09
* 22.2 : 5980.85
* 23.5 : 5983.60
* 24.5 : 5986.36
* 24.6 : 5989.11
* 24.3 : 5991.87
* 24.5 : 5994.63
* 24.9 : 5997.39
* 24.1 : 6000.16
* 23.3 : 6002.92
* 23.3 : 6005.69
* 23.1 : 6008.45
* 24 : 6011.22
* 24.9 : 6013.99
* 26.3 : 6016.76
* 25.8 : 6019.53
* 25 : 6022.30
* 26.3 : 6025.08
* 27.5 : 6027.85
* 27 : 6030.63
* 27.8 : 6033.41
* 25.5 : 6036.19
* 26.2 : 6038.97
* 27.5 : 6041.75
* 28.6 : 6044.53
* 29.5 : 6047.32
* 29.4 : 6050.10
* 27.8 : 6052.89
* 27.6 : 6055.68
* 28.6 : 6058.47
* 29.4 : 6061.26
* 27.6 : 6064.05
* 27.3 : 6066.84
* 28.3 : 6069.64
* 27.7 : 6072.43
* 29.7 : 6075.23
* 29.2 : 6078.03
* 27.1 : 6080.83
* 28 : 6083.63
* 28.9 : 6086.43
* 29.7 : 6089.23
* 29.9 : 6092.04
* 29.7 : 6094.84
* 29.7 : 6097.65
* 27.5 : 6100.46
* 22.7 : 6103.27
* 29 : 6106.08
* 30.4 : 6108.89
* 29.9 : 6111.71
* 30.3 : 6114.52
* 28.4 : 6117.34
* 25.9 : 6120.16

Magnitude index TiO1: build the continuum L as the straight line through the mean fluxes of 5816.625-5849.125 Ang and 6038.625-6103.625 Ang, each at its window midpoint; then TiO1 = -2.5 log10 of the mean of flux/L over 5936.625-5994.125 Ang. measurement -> 0.22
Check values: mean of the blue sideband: 26.2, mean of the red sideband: 28.4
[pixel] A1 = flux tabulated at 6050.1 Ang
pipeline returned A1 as 29.4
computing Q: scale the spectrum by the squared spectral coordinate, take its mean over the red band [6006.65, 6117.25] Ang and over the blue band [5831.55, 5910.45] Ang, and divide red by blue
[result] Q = 1.5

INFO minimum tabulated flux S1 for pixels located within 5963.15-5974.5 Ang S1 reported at 20.6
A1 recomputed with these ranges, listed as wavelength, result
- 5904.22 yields 18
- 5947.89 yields 22.9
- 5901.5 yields 15.6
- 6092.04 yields 29.9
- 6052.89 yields 27.8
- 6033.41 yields 27.8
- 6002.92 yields 23.3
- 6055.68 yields 27.6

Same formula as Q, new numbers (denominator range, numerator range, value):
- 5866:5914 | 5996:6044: 1.61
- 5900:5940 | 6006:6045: 1.38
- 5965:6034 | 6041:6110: 1.20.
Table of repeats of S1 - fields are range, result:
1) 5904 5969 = 18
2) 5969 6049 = 21.5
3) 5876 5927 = 7.35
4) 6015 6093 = 25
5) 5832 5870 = 21.4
